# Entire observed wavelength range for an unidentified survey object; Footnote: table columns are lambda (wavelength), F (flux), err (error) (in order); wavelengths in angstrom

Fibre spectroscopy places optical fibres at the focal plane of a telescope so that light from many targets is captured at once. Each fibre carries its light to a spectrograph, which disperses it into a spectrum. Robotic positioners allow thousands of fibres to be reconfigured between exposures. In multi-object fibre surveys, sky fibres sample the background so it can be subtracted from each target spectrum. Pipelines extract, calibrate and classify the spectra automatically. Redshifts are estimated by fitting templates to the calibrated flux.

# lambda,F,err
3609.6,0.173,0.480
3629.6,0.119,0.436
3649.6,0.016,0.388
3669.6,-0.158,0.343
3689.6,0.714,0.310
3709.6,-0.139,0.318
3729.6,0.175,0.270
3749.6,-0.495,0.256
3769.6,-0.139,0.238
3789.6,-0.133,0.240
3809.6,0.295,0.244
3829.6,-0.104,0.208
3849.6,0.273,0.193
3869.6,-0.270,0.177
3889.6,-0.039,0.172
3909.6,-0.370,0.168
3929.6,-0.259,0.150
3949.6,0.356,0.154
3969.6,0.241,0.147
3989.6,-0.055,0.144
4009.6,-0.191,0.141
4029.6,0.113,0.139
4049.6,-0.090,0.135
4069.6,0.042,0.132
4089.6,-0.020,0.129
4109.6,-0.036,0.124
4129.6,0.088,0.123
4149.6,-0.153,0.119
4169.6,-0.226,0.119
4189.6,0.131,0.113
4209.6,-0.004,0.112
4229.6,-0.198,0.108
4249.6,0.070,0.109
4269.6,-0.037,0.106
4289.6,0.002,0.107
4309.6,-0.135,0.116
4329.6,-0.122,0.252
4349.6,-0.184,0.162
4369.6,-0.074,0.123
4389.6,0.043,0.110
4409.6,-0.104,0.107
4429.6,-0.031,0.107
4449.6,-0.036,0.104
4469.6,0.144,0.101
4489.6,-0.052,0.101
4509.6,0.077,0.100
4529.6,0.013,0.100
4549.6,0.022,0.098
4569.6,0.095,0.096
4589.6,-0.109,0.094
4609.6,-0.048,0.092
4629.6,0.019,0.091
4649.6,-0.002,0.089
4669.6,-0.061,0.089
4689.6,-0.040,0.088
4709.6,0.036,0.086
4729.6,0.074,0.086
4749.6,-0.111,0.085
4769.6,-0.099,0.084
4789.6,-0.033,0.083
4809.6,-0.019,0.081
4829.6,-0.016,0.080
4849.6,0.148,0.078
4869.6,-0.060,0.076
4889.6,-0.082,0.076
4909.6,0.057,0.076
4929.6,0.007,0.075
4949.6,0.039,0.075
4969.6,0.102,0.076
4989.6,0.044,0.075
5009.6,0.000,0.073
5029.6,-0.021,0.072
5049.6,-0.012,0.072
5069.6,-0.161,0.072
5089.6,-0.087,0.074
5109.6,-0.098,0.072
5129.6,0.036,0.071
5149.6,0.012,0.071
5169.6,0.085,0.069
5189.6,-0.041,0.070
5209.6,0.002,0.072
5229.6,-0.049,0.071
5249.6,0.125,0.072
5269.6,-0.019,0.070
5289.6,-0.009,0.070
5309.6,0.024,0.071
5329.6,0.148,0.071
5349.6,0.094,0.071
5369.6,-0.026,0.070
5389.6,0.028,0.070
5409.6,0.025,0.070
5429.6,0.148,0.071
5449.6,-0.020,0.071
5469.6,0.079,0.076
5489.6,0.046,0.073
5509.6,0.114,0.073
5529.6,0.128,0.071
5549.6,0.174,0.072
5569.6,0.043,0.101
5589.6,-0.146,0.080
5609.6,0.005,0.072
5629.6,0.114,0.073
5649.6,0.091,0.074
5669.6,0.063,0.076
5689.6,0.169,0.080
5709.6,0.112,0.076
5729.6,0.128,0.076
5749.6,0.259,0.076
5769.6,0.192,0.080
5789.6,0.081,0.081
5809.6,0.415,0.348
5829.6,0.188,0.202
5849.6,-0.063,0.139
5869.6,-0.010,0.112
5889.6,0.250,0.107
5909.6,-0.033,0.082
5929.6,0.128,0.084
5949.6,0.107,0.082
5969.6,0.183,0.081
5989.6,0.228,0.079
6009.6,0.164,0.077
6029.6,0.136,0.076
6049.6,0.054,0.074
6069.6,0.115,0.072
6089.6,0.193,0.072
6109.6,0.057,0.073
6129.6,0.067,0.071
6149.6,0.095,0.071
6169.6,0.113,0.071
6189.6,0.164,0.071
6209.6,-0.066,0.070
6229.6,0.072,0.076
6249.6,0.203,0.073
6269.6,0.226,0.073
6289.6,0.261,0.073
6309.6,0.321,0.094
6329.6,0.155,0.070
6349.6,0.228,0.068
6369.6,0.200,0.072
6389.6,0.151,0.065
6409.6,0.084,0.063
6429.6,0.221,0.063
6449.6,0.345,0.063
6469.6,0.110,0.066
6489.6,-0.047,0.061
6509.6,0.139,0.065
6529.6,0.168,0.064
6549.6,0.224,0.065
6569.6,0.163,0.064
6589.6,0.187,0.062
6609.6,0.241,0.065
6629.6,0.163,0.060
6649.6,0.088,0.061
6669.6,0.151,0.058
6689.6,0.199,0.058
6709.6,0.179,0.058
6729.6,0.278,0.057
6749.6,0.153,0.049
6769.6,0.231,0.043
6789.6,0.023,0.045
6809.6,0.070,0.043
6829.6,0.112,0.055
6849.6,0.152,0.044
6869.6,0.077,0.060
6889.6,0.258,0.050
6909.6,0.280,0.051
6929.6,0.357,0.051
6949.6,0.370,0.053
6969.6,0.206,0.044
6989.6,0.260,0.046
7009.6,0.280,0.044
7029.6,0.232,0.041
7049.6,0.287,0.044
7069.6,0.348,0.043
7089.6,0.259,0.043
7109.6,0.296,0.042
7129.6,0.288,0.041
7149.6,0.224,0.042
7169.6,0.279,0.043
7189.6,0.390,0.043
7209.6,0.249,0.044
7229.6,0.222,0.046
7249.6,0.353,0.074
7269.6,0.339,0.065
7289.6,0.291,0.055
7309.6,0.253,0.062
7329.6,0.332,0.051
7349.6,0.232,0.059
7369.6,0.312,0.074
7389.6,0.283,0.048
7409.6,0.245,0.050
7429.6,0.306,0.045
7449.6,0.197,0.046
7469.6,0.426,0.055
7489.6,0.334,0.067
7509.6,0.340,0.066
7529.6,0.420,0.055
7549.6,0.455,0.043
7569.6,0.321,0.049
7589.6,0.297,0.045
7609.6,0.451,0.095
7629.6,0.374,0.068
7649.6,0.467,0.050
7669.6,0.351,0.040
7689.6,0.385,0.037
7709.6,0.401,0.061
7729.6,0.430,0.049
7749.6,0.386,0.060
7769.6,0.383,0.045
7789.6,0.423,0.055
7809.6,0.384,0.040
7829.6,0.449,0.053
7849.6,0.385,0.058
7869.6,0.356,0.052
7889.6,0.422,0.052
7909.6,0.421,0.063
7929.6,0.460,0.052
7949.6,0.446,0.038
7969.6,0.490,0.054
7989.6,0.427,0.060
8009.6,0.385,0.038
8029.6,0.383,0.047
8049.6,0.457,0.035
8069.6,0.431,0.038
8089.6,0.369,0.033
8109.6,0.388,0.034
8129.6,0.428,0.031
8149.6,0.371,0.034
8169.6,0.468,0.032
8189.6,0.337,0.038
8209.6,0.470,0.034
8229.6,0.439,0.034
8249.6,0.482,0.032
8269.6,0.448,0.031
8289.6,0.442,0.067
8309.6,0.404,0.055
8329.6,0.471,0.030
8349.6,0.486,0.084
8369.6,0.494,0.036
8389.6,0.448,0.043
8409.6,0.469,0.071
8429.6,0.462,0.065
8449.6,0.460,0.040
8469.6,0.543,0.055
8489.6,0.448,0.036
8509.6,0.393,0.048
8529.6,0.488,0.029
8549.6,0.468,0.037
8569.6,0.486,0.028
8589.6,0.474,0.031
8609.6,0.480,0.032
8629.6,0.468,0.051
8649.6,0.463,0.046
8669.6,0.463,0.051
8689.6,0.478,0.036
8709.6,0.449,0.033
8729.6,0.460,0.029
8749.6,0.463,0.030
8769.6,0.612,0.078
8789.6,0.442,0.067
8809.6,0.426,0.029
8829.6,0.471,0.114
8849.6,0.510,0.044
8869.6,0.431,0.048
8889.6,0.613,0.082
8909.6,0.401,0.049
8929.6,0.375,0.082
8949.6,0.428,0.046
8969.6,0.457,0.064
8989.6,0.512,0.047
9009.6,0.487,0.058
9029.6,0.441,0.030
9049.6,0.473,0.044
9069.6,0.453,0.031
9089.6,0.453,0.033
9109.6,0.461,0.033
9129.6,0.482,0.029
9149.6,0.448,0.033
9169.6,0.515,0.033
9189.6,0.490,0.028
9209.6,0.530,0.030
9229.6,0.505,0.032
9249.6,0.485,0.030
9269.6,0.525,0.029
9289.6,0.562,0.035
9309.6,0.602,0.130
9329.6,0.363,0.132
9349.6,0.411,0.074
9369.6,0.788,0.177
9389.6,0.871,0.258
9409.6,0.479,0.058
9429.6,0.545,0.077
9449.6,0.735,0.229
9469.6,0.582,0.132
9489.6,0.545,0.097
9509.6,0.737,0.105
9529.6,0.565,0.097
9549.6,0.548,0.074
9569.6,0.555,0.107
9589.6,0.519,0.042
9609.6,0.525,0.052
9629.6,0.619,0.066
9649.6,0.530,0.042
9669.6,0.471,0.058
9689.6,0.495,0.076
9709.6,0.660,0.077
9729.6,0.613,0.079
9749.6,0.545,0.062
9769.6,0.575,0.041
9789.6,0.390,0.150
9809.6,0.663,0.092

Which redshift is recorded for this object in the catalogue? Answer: 0.73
